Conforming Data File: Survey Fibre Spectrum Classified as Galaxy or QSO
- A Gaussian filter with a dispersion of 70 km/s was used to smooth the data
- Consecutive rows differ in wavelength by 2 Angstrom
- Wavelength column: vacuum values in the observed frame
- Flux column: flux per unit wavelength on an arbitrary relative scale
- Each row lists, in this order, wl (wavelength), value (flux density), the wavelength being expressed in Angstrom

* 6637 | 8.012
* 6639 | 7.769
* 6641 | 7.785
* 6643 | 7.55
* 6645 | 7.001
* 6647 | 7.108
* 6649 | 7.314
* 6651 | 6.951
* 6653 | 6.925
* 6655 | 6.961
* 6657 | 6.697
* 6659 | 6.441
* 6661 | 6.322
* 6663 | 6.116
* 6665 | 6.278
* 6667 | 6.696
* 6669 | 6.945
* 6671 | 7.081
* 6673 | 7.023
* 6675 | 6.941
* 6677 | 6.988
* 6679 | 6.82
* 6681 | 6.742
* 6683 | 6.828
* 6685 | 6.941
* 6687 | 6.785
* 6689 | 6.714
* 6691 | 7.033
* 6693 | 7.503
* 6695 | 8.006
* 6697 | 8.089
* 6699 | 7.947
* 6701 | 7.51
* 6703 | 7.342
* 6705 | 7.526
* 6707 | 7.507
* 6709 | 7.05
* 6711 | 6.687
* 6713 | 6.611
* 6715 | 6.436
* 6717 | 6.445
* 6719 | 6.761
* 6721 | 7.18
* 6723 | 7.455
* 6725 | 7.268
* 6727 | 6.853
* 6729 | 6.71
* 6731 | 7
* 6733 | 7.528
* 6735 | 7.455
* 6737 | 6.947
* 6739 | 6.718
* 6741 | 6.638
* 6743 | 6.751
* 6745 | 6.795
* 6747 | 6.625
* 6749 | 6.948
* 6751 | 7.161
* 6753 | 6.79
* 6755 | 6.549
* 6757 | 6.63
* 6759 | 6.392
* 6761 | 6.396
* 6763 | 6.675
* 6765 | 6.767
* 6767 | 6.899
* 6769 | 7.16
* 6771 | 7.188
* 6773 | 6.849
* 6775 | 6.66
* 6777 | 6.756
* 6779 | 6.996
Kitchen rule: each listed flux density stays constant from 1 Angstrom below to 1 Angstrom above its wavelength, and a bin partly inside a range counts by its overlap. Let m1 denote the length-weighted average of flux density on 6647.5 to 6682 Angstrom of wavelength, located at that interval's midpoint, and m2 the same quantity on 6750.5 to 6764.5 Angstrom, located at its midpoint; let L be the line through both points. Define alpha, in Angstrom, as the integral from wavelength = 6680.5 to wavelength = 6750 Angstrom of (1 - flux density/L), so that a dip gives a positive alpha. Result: -3.75 Angstrom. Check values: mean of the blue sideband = 6.78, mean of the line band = 7.07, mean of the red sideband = 6.64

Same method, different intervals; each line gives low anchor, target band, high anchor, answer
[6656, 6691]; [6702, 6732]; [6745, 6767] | -1.20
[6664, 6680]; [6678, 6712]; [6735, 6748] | -2.02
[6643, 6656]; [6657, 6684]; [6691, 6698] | 2.50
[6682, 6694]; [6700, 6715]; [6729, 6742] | -0.29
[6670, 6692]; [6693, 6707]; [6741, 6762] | -1.75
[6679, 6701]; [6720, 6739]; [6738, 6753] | -0.55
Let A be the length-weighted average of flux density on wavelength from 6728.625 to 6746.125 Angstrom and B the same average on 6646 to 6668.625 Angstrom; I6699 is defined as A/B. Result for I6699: 1.0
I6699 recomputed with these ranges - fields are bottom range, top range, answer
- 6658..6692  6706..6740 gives 1.03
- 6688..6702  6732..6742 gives 0.94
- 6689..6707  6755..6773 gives 0.89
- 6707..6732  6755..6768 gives 0.96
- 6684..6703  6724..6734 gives 0.96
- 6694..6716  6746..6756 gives 0.93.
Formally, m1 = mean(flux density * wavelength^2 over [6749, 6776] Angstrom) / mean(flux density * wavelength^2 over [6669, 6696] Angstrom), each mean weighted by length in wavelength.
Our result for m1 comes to 1.0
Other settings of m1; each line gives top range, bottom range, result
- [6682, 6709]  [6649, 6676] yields 1.10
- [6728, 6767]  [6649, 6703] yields 1.00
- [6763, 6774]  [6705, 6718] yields 1.03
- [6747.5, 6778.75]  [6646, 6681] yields 1.03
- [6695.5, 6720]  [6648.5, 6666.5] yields 1.10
